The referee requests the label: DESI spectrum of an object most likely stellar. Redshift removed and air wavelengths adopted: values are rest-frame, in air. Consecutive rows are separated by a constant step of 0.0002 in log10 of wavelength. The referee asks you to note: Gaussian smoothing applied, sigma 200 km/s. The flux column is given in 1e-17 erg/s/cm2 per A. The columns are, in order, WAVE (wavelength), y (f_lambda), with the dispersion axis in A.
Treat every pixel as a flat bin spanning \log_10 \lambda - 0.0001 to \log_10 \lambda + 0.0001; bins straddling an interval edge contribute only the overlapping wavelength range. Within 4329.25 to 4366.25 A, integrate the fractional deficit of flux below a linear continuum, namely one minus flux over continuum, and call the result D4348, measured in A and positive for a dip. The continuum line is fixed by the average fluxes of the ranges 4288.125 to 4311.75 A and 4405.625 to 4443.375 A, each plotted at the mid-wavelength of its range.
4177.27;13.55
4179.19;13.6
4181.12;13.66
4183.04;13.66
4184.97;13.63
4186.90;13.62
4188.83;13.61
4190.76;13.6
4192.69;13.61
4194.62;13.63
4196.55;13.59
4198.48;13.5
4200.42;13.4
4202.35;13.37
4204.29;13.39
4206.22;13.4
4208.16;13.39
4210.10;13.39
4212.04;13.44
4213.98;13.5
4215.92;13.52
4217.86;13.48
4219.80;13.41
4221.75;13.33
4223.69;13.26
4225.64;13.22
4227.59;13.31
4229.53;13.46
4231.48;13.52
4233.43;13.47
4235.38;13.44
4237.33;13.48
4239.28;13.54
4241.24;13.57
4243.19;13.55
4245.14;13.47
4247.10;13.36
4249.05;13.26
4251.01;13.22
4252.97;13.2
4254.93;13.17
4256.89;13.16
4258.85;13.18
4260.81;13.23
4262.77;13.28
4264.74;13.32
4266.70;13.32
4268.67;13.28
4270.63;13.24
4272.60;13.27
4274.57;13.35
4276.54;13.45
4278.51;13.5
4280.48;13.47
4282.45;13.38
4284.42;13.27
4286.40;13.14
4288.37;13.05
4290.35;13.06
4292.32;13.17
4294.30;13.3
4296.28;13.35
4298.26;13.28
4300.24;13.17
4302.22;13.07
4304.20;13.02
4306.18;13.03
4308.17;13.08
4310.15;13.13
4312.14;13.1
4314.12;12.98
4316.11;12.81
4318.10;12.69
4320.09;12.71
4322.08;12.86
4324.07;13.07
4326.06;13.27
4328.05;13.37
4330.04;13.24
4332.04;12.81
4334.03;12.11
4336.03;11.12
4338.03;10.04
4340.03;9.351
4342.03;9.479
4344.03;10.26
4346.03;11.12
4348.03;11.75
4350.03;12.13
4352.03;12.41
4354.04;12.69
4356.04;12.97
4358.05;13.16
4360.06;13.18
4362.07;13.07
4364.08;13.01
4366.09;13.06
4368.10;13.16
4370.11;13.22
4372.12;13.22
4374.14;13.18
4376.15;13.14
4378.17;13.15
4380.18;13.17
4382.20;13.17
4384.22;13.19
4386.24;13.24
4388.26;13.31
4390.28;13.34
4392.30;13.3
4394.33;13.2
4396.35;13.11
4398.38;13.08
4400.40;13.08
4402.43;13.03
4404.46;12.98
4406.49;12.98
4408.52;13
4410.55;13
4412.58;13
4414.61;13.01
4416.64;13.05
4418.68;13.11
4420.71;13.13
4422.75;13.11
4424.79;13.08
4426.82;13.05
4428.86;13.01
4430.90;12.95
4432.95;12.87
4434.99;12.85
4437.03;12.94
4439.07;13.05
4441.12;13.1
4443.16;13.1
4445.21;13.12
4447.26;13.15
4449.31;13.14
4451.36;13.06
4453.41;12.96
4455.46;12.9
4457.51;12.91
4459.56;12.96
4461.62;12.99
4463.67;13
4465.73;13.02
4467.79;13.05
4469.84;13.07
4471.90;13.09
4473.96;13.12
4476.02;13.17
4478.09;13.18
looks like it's 3.3 A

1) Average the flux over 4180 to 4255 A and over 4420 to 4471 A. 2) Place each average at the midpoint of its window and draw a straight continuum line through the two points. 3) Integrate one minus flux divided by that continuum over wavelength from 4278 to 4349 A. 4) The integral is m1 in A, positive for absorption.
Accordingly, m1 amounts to 3.8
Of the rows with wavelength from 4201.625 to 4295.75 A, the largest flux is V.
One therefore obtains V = 13.57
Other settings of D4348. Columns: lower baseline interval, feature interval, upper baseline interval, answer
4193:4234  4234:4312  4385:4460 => 0.3 A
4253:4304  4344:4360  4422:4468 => 1.1 A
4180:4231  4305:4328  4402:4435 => 0.4 A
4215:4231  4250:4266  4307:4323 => 0.0 A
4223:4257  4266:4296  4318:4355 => -1.3 A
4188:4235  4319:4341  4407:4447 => 1.7 A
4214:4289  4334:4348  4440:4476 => 2.9 A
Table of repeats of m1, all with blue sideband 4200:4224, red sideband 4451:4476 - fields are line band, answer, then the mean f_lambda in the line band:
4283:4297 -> 0.1 A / 13.2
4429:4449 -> 0.1 A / 13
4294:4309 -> 0.1 A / 13.2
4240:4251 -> -0.1 A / 13.4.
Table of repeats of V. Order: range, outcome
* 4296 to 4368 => 13.37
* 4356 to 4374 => 13.22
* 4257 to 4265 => 13.32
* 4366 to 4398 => 13.34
